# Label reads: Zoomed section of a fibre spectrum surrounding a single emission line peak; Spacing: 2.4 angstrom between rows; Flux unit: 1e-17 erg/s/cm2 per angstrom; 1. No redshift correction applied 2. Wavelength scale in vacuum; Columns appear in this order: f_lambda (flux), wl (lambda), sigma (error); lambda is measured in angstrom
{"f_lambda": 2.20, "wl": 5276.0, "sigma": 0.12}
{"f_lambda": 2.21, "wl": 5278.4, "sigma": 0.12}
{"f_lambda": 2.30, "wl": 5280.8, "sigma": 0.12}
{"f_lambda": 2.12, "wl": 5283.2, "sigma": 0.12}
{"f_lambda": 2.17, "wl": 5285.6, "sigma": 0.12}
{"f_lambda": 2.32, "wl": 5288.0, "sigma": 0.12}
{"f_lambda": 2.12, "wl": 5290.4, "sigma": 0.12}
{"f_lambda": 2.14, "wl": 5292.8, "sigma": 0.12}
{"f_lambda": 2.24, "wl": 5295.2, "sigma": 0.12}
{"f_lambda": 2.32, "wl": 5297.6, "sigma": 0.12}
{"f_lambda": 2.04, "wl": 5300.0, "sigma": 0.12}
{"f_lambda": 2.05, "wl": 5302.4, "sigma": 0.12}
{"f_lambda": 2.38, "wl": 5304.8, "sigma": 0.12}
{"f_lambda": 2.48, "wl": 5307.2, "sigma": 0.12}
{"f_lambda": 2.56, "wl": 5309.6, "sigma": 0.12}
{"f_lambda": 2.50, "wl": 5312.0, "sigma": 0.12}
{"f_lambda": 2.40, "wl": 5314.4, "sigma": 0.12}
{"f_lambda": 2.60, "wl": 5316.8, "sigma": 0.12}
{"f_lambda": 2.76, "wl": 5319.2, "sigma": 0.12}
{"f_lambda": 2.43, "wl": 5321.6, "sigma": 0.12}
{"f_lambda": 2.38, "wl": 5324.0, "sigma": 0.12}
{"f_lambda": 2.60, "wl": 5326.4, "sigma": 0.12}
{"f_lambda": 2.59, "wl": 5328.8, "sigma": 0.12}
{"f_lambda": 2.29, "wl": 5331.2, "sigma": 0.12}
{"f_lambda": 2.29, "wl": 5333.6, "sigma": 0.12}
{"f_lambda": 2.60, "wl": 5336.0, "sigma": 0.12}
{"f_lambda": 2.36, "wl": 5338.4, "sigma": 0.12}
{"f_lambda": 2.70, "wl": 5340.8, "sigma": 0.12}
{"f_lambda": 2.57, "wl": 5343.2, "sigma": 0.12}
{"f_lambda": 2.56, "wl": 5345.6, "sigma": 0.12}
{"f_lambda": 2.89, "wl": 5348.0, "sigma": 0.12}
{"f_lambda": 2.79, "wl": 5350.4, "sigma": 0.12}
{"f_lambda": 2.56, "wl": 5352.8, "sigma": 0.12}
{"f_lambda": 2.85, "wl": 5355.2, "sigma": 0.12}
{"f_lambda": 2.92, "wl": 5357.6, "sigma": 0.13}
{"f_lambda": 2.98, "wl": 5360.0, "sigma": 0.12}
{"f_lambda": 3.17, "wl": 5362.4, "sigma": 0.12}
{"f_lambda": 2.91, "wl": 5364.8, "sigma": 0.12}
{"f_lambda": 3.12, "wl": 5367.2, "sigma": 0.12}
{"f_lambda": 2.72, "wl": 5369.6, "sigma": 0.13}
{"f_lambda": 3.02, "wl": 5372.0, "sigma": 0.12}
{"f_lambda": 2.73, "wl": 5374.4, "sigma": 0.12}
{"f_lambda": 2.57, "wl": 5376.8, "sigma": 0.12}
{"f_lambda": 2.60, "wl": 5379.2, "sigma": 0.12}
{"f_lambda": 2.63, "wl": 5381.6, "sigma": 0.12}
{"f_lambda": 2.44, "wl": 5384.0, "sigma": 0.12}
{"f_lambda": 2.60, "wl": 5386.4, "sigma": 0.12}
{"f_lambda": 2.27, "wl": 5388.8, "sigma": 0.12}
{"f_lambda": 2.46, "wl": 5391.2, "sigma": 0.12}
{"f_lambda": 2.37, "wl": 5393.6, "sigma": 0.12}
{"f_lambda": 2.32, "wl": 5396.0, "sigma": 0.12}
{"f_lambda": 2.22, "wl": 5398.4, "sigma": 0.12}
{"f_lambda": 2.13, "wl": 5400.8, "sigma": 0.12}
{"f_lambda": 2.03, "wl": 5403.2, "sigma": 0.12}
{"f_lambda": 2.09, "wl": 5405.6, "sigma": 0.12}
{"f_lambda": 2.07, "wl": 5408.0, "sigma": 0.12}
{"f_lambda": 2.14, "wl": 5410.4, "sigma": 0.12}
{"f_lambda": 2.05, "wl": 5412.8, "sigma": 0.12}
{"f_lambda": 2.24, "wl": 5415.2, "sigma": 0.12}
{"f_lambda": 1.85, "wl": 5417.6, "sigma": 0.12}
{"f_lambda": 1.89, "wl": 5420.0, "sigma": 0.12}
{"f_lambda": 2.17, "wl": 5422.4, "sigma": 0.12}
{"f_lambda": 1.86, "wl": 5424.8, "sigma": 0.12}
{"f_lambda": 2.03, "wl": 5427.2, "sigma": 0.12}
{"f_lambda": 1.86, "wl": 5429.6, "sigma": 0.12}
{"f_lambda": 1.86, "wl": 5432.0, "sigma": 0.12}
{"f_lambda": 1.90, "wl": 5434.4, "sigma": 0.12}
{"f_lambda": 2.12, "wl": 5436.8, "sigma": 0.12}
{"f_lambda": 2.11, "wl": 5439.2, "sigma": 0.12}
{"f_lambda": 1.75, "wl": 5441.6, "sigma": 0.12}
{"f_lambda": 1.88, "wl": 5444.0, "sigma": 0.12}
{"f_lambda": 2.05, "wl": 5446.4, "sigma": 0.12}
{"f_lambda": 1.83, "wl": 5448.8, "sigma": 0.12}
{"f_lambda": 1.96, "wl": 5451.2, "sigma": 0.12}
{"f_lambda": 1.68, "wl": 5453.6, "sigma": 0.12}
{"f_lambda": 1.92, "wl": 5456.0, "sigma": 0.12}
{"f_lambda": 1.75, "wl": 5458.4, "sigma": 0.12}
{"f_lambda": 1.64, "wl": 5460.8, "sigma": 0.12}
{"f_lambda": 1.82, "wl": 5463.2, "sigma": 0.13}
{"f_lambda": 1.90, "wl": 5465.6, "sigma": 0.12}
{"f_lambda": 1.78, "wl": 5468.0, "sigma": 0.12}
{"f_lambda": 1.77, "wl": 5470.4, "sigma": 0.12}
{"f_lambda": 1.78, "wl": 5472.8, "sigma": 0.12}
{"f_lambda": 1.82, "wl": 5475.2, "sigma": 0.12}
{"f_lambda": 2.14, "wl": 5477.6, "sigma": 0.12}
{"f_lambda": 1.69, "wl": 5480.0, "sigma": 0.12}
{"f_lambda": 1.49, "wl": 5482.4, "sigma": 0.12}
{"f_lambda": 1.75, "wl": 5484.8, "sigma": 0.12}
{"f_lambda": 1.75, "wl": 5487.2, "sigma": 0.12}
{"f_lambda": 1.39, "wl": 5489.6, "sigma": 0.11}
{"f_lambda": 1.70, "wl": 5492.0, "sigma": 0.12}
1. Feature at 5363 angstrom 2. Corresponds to C III]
